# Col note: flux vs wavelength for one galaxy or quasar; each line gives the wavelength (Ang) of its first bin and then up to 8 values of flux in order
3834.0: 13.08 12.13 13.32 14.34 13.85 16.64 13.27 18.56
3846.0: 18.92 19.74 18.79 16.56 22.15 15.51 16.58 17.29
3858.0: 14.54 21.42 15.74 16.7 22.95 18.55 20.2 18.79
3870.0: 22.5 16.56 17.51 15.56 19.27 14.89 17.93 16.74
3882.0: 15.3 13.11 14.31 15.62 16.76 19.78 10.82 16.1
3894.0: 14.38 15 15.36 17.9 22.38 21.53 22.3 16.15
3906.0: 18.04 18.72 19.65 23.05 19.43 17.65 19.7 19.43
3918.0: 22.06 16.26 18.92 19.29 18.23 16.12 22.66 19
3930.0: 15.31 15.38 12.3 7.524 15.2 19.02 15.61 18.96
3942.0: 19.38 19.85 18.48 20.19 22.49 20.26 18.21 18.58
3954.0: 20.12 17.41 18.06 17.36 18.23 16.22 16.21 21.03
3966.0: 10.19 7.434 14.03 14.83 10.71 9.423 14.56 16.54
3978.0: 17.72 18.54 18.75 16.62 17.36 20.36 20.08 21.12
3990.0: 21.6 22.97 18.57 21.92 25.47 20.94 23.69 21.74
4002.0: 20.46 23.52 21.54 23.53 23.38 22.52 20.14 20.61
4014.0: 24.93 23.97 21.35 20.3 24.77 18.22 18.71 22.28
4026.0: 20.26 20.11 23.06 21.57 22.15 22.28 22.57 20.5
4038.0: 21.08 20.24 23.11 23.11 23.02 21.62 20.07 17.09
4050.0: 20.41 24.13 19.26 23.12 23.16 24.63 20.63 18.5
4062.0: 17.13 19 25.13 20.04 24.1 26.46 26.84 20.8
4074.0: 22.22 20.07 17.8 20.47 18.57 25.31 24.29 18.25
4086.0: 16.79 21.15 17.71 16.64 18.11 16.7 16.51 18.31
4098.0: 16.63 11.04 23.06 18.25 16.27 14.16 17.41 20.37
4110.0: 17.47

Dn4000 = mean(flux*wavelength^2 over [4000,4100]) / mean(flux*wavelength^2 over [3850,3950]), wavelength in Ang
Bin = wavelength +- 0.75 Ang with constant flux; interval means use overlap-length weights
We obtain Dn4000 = 1.27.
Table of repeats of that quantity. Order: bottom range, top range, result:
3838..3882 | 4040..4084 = 1.36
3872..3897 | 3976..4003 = 1.36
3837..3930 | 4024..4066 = 1.31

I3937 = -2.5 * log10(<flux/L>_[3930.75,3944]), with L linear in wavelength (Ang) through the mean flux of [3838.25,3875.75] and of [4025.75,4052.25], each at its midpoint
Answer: 0.22 mag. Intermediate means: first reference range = 17.8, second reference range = 21.5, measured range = 15.8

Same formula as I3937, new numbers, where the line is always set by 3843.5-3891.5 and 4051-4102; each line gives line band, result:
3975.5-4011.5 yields -0.08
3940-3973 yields 0.10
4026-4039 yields -0.10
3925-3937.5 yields 0.17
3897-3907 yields -0.08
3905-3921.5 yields -0.07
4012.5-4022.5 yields -0.13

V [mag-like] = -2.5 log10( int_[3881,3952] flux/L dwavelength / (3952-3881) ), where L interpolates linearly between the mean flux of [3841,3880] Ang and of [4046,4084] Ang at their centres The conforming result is 0.07 mag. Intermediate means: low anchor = 18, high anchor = 21.5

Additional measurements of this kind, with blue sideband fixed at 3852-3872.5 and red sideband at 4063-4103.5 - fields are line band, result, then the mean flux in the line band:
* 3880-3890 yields 0.17 mag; 15.8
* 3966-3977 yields 0.49 mag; 12.3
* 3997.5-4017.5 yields -0.15 mag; 22.4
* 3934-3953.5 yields 0.05 mag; 18.1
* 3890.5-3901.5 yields 0.13 mag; 16.5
